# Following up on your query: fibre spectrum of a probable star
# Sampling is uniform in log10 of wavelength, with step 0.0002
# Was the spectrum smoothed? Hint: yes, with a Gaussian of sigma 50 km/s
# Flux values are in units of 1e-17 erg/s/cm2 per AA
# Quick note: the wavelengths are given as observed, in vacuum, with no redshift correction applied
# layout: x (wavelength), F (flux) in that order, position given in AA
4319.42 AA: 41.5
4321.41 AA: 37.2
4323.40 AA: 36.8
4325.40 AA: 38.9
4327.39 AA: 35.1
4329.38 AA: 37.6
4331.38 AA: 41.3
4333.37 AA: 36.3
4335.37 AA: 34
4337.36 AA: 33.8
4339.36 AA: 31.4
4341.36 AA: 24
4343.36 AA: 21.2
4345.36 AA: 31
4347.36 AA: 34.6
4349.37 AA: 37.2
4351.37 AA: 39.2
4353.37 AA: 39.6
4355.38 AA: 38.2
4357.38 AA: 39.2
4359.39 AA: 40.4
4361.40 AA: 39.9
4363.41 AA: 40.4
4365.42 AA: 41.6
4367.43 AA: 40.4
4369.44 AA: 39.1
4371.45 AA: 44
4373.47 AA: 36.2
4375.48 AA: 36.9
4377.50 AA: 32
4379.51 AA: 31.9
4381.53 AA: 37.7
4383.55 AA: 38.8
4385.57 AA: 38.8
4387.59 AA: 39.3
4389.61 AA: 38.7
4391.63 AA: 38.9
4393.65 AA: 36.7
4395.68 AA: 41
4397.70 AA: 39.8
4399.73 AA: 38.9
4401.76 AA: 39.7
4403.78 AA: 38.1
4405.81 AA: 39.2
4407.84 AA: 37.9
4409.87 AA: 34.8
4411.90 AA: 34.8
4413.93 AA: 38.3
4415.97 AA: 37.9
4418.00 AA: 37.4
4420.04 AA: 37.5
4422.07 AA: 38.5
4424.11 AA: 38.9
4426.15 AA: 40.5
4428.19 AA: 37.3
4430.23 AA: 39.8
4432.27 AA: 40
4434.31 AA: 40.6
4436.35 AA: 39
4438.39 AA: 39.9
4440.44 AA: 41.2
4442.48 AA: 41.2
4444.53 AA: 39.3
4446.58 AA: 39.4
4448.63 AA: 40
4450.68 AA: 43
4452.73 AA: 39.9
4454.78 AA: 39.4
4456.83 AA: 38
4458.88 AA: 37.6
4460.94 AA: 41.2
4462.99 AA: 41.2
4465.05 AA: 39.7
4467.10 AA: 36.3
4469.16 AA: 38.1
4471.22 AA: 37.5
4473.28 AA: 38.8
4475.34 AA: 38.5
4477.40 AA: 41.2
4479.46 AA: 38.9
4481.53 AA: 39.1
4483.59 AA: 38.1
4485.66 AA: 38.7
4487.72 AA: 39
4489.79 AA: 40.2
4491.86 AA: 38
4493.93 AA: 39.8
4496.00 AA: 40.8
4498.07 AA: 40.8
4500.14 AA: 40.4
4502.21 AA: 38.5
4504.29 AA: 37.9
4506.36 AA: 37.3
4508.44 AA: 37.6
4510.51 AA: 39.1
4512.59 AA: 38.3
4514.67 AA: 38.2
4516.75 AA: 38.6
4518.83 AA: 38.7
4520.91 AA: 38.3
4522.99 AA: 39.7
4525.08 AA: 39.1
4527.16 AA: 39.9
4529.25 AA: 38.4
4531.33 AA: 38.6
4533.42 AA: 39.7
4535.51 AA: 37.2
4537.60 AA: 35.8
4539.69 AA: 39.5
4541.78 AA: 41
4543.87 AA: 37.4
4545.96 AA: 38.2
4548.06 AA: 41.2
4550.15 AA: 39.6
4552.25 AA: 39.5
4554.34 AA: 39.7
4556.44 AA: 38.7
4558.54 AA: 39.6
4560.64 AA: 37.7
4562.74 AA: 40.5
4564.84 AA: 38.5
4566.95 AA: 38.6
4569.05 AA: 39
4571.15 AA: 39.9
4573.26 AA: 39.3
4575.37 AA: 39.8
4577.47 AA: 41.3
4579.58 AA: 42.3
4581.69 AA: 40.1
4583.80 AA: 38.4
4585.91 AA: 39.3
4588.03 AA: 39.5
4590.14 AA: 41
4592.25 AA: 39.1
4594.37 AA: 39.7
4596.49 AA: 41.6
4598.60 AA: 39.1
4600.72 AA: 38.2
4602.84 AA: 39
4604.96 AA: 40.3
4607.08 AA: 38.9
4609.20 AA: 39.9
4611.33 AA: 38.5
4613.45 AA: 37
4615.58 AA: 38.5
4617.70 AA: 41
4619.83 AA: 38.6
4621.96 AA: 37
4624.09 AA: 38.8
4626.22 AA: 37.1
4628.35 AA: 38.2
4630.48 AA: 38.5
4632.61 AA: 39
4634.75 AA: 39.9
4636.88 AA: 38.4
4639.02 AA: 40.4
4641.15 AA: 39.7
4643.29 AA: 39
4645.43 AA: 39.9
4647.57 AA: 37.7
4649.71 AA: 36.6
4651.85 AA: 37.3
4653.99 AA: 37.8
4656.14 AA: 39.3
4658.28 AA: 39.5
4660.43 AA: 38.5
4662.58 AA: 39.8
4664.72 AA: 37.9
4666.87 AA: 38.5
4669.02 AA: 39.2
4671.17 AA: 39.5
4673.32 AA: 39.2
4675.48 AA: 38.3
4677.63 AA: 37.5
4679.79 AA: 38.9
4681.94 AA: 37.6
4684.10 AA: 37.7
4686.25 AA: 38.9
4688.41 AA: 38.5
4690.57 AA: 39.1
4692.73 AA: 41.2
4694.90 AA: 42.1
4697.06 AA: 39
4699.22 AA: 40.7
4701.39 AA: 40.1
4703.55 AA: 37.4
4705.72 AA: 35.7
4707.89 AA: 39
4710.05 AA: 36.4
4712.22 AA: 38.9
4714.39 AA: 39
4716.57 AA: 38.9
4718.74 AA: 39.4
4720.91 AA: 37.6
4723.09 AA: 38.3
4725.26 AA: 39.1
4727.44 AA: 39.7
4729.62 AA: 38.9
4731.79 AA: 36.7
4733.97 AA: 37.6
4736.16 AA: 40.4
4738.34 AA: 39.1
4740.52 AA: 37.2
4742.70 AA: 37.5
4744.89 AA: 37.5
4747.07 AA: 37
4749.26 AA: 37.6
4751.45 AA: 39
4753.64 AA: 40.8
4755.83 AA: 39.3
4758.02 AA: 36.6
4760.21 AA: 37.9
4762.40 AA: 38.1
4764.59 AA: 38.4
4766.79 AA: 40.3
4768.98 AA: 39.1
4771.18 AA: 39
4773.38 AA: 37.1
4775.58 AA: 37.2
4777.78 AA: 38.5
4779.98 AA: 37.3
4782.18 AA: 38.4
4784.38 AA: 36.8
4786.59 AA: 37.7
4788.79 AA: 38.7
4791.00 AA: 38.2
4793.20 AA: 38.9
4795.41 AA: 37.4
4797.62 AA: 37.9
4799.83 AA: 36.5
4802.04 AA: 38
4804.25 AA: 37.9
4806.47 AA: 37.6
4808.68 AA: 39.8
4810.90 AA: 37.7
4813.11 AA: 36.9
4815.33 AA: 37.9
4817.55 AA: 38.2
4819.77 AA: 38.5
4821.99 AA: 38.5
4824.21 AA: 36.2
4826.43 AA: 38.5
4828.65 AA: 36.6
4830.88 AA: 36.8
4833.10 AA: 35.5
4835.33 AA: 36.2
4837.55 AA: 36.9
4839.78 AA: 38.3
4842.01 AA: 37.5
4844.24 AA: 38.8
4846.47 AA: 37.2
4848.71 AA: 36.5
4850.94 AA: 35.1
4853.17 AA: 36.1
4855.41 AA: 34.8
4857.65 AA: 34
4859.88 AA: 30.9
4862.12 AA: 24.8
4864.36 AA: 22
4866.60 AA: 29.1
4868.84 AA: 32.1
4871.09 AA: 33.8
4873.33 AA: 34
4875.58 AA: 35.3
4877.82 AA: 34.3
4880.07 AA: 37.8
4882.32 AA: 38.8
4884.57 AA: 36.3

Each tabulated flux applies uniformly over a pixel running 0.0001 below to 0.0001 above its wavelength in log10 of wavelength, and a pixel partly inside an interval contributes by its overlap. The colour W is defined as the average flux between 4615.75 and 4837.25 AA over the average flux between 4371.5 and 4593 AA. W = 0.99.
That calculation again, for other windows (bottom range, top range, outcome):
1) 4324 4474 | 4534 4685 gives 1.03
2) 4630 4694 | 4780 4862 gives 0.95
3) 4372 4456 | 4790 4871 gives 0.93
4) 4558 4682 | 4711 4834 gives 0.98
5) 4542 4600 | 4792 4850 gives 0.95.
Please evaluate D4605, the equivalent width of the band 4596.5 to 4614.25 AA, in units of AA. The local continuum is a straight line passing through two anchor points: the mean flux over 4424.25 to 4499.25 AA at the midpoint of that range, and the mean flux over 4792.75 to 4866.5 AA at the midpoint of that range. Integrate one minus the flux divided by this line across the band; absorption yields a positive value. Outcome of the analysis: -0.4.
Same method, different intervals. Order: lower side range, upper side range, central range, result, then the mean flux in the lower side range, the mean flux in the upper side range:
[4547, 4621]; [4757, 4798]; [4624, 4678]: 0.5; 39.5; 38.1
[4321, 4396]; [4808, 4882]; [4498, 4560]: -4.4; 36.8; 35.4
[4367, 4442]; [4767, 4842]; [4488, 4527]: -0.8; 38.4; 37.7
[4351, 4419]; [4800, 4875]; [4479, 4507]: -1.1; 38.4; 35.5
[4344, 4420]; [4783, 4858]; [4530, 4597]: -3.0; 38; 37.3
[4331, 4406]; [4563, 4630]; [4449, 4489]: -1.2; 37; 39.3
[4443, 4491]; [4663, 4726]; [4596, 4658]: 0.2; 39.3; 38.8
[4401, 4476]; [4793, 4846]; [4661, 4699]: -0.9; 38.9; 37.6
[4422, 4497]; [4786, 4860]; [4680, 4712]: -0.7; 39.4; 37.2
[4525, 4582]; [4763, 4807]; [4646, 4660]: 0.2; 39.3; 38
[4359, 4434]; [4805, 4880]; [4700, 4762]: -3.7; 38.4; 35.4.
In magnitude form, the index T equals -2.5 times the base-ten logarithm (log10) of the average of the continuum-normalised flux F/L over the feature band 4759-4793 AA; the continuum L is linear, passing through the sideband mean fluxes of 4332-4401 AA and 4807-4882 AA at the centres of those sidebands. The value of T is -0.08 mag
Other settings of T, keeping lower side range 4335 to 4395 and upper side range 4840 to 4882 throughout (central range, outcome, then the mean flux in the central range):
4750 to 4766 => -0.127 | 38.6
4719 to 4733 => -0.117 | 38.5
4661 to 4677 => -0.119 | 38.9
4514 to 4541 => -0.087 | 38.6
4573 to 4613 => -0.129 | 39.7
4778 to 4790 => -0.110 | 37.8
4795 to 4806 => -0.104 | 37.5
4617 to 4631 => -0.097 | 38.4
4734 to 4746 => -0.114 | 38.3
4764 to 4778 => -0.127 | 38.5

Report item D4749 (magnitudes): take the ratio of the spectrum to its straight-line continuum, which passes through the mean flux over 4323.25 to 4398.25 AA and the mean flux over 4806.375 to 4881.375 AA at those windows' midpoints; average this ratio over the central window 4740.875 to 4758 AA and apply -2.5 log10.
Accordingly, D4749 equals -0.07 mag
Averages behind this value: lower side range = 36.9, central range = 38.2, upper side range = 35.4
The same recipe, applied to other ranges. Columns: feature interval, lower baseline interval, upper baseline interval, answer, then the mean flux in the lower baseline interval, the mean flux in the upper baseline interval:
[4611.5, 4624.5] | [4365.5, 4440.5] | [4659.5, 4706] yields 0.010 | 38.4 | 38.9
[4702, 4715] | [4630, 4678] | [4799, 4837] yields 0.016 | 38.8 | 37.5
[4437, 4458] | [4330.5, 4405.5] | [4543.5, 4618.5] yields -0.060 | 37.1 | 39.5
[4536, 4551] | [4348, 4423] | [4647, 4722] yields -0.011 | 38.3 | 38.7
